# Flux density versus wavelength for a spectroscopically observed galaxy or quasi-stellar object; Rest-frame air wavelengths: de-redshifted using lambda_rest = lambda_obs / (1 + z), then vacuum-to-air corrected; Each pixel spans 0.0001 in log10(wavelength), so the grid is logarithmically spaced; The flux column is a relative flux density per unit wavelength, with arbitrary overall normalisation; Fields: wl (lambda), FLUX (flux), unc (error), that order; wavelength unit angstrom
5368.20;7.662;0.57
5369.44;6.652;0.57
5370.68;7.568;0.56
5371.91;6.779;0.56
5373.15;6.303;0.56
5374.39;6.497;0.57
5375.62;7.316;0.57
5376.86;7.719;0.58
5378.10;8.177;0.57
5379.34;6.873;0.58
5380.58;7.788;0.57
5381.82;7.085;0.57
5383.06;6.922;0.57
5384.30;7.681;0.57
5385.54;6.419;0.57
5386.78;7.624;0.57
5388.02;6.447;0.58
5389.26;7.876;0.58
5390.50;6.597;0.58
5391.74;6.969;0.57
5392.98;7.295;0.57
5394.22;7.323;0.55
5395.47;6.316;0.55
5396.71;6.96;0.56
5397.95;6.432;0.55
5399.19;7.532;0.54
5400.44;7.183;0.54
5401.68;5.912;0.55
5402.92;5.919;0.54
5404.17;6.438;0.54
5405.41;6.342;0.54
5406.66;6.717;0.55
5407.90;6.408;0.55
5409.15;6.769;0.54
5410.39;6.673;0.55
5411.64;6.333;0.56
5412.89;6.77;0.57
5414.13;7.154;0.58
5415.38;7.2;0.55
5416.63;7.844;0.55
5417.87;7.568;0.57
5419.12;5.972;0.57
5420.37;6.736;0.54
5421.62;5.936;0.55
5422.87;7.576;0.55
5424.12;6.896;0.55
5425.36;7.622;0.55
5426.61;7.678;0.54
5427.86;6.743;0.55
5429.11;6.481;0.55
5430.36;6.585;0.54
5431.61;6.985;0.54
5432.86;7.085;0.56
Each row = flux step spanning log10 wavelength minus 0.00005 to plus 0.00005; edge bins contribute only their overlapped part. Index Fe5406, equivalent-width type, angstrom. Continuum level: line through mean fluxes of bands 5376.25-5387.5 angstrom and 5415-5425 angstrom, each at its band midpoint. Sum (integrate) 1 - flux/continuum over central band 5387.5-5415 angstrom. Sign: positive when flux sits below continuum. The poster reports 1.6 angstrom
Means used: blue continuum 7.35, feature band 6.75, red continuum 6.98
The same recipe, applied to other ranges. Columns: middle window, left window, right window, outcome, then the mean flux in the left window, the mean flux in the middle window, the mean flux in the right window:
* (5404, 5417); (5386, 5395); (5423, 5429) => 0.7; 7.13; 6.78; 7.21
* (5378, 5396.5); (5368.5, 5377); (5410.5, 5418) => -0.3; 6.96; 7.13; 7.08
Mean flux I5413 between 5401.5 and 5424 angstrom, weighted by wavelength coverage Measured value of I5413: 6.7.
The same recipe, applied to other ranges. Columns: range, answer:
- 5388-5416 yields 6.77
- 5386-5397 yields 7.04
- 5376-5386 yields 7.34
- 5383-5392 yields 7.08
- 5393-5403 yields 6.78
